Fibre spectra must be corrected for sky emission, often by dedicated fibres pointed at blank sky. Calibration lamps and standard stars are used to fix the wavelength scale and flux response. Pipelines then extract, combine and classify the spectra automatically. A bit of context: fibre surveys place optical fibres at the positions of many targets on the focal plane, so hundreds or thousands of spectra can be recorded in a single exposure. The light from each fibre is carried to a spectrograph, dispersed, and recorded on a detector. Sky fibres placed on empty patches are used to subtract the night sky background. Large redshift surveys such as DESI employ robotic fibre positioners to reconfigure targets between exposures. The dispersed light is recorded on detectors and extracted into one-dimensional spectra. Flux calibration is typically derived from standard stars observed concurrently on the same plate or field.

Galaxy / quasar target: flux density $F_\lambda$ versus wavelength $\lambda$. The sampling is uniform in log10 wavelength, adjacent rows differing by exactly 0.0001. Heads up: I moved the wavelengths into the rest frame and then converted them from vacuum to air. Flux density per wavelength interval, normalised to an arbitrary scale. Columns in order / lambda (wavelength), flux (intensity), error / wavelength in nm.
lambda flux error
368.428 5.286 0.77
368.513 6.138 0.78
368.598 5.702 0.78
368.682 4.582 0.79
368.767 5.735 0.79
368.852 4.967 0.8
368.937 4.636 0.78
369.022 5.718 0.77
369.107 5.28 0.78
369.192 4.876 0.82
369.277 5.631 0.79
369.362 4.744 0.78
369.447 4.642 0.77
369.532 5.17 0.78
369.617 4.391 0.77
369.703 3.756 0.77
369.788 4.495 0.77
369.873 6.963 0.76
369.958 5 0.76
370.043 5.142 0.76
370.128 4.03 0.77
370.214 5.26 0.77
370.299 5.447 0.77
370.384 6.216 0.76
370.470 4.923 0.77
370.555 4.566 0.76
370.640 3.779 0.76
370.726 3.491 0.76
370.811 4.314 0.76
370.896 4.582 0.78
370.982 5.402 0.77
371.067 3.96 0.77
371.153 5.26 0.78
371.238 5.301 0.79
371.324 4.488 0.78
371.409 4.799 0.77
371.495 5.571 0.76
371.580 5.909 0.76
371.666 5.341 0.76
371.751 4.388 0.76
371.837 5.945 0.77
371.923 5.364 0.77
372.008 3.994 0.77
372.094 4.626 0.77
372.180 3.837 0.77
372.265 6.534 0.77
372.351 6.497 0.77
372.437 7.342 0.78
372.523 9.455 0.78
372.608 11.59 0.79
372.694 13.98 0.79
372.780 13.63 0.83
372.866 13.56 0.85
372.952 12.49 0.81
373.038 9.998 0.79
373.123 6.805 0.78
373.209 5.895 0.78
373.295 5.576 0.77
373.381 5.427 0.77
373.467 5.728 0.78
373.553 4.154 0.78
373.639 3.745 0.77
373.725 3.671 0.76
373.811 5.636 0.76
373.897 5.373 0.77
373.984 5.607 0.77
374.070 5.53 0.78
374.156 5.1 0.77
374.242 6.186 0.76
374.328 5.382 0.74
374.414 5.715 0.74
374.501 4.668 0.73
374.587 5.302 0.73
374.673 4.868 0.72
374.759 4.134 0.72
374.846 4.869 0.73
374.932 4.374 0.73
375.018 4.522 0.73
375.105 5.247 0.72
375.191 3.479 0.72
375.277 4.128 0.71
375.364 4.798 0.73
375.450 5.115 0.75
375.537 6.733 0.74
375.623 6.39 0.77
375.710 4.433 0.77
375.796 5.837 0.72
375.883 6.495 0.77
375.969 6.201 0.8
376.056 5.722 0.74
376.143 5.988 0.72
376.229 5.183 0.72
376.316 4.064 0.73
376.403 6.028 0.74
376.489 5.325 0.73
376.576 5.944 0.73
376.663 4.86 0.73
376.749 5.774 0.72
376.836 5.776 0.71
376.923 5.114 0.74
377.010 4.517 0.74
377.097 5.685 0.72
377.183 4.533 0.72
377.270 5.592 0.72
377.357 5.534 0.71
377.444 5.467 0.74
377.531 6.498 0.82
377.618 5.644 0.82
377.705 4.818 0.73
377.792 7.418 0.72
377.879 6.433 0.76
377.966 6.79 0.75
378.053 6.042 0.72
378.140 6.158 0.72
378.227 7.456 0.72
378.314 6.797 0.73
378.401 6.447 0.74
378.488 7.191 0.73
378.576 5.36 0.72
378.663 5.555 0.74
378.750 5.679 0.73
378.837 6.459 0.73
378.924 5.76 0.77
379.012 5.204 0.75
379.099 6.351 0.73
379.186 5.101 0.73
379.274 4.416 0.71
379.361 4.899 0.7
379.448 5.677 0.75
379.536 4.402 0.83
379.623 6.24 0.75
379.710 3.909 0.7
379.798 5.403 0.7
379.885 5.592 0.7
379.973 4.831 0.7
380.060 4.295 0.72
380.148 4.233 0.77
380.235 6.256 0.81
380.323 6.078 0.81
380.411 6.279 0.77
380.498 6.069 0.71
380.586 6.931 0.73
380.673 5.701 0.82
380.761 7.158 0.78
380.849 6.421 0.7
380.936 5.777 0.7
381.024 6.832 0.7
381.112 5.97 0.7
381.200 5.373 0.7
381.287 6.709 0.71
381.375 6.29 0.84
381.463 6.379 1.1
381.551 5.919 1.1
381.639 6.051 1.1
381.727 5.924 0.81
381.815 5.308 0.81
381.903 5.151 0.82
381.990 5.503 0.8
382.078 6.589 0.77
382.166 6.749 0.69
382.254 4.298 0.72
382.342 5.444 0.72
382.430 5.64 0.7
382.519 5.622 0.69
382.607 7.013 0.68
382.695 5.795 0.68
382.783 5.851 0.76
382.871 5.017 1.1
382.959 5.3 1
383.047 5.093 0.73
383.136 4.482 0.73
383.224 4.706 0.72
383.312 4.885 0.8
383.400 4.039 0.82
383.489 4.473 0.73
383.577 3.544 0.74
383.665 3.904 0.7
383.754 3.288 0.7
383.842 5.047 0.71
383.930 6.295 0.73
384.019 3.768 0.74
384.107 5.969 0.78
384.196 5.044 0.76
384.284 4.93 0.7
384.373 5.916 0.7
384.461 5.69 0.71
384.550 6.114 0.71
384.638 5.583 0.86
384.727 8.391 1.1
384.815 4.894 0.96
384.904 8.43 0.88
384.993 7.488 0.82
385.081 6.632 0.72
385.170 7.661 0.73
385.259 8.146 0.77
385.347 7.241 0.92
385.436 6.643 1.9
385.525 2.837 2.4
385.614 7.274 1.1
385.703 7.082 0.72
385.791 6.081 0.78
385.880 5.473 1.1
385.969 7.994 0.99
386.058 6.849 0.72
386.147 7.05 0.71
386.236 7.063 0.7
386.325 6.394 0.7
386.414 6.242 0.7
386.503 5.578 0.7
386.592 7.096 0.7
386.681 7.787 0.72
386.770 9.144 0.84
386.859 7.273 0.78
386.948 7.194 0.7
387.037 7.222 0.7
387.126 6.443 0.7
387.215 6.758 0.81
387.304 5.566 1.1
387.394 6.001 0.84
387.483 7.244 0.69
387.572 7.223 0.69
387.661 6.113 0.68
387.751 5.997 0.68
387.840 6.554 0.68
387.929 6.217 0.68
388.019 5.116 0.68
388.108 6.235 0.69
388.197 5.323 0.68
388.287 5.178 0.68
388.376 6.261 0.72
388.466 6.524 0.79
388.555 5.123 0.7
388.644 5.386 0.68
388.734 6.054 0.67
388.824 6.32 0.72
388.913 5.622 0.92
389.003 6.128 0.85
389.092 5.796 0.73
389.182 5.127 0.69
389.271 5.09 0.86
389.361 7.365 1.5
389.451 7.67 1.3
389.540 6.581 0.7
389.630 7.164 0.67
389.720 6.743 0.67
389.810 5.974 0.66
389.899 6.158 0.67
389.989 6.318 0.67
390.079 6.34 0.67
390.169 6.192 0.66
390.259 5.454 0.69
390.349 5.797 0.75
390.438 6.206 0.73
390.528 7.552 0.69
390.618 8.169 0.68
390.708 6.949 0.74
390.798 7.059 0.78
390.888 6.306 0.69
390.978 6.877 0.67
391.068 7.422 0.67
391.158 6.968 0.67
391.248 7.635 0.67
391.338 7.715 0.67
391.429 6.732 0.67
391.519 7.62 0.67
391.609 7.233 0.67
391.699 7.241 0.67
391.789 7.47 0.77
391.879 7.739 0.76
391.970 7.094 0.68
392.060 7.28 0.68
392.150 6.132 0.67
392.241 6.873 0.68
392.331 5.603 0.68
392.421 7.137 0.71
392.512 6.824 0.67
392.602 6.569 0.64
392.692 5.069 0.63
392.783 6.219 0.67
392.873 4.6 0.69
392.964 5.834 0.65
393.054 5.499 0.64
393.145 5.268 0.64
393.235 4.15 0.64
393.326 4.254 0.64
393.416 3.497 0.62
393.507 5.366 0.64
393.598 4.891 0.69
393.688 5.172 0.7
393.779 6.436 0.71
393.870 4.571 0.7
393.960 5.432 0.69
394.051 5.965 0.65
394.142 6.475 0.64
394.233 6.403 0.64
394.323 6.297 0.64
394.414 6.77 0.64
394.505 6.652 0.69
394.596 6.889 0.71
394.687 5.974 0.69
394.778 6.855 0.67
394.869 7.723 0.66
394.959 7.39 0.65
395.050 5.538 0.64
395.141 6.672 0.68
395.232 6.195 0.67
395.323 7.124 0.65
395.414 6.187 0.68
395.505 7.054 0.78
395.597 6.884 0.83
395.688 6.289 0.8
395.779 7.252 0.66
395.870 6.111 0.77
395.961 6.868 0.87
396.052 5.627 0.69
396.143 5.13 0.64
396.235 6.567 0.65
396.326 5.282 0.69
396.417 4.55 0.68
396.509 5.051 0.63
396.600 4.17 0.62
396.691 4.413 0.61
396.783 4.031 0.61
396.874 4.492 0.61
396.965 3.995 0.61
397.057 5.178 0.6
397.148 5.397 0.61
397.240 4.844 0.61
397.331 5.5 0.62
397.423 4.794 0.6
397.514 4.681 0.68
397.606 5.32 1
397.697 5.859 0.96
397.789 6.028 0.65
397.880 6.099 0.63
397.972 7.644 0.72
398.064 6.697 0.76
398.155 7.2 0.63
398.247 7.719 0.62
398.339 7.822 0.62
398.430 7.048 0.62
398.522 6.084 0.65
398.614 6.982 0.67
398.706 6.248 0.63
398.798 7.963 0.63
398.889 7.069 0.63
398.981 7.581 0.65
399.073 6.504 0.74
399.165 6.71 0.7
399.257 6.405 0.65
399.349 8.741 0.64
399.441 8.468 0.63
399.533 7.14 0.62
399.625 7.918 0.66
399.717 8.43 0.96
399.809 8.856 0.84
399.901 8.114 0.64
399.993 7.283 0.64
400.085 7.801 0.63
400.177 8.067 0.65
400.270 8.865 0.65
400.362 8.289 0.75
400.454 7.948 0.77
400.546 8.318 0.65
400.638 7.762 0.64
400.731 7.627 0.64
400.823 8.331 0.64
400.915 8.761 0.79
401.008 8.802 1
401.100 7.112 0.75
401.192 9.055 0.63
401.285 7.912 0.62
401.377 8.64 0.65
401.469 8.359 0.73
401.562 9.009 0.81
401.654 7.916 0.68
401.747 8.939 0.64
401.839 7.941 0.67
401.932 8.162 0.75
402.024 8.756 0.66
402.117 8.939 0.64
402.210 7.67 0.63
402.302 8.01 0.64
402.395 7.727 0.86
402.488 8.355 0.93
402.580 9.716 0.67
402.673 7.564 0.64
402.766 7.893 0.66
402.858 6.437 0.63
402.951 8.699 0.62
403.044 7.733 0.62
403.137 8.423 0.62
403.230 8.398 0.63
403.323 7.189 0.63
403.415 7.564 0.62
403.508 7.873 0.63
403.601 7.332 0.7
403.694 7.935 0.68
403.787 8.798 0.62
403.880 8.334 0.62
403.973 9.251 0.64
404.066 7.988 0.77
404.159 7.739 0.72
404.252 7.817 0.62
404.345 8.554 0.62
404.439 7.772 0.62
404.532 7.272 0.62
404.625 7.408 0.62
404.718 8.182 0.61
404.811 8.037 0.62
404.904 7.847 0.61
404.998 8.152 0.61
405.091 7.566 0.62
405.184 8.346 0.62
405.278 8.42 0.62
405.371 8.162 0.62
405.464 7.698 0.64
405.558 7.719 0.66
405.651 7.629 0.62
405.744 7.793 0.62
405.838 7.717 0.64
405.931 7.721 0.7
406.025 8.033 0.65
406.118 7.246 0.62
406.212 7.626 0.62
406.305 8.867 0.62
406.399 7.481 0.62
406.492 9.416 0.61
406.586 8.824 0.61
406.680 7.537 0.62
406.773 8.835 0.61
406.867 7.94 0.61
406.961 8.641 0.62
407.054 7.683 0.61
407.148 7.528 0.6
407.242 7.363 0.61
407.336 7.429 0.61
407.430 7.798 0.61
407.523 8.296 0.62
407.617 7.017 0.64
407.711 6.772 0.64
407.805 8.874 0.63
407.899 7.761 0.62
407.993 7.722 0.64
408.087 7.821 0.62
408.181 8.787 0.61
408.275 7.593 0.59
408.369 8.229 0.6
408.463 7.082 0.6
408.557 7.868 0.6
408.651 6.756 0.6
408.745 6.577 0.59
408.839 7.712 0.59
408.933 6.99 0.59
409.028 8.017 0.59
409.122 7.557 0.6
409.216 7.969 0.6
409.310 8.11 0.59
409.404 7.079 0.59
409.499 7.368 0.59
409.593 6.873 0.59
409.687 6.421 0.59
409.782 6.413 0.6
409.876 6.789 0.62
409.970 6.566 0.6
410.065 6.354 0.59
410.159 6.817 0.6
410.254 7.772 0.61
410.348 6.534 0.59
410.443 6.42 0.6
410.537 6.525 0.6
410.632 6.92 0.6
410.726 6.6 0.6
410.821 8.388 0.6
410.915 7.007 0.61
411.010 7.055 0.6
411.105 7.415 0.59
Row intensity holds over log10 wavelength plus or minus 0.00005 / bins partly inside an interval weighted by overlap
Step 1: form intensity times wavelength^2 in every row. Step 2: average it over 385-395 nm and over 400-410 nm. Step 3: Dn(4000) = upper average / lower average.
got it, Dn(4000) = 1.3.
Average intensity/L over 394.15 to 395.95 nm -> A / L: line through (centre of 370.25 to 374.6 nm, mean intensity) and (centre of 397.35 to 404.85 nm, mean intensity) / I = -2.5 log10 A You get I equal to 0.11 mag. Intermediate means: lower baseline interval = 6.13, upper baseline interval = 7.73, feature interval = 6.65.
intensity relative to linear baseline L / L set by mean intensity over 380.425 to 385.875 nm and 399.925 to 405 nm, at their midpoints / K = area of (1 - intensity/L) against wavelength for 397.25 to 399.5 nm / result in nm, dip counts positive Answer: 0.28 nm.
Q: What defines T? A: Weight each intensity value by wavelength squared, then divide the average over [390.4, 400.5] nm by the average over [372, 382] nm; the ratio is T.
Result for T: 1.19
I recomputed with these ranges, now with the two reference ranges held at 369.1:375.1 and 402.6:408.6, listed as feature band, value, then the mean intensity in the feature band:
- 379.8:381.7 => 0.07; 5.95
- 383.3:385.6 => 0.16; 5.68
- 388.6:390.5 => 0.12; 6.18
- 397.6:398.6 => 0.11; 6.75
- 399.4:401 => -0.08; 8.13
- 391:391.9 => -0.05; 7.36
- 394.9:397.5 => 0.28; 5.66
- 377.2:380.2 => 0.09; 5.69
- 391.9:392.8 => 0.09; 6.52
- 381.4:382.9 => 0.11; 5.79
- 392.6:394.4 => 0.31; 5.39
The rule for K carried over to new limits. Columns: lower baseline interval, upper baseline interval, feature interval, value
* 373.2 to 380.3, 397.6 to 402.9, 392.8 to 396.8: 0.77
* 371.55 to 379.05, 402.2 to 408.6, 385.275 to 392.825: 0.38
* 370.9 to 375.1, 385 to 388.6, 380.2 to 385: 0.56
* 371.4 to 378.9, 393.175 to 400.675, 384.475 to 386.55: -0.15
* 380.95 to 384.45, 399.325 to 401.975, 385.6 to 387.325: -0.26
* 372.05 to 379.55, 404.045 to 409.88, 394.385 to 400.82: 0.55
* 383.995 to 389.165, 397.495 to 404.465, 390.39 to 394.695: 0.38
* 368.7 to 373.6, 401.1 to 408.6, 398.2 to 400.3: 0.04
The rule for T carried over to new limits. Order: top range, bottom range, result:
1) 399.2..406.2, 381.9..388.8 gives 1.46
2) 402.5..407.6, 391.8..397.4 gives 1.44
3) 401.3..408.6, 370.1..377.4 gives 1.64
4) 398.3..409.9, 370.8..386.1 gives 1.53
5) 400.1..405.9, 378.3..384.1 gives 1.64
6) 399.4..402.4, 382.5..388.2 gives 1.46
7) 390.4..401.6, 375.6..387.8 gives 1.21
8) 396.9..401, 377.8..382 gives 1.33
